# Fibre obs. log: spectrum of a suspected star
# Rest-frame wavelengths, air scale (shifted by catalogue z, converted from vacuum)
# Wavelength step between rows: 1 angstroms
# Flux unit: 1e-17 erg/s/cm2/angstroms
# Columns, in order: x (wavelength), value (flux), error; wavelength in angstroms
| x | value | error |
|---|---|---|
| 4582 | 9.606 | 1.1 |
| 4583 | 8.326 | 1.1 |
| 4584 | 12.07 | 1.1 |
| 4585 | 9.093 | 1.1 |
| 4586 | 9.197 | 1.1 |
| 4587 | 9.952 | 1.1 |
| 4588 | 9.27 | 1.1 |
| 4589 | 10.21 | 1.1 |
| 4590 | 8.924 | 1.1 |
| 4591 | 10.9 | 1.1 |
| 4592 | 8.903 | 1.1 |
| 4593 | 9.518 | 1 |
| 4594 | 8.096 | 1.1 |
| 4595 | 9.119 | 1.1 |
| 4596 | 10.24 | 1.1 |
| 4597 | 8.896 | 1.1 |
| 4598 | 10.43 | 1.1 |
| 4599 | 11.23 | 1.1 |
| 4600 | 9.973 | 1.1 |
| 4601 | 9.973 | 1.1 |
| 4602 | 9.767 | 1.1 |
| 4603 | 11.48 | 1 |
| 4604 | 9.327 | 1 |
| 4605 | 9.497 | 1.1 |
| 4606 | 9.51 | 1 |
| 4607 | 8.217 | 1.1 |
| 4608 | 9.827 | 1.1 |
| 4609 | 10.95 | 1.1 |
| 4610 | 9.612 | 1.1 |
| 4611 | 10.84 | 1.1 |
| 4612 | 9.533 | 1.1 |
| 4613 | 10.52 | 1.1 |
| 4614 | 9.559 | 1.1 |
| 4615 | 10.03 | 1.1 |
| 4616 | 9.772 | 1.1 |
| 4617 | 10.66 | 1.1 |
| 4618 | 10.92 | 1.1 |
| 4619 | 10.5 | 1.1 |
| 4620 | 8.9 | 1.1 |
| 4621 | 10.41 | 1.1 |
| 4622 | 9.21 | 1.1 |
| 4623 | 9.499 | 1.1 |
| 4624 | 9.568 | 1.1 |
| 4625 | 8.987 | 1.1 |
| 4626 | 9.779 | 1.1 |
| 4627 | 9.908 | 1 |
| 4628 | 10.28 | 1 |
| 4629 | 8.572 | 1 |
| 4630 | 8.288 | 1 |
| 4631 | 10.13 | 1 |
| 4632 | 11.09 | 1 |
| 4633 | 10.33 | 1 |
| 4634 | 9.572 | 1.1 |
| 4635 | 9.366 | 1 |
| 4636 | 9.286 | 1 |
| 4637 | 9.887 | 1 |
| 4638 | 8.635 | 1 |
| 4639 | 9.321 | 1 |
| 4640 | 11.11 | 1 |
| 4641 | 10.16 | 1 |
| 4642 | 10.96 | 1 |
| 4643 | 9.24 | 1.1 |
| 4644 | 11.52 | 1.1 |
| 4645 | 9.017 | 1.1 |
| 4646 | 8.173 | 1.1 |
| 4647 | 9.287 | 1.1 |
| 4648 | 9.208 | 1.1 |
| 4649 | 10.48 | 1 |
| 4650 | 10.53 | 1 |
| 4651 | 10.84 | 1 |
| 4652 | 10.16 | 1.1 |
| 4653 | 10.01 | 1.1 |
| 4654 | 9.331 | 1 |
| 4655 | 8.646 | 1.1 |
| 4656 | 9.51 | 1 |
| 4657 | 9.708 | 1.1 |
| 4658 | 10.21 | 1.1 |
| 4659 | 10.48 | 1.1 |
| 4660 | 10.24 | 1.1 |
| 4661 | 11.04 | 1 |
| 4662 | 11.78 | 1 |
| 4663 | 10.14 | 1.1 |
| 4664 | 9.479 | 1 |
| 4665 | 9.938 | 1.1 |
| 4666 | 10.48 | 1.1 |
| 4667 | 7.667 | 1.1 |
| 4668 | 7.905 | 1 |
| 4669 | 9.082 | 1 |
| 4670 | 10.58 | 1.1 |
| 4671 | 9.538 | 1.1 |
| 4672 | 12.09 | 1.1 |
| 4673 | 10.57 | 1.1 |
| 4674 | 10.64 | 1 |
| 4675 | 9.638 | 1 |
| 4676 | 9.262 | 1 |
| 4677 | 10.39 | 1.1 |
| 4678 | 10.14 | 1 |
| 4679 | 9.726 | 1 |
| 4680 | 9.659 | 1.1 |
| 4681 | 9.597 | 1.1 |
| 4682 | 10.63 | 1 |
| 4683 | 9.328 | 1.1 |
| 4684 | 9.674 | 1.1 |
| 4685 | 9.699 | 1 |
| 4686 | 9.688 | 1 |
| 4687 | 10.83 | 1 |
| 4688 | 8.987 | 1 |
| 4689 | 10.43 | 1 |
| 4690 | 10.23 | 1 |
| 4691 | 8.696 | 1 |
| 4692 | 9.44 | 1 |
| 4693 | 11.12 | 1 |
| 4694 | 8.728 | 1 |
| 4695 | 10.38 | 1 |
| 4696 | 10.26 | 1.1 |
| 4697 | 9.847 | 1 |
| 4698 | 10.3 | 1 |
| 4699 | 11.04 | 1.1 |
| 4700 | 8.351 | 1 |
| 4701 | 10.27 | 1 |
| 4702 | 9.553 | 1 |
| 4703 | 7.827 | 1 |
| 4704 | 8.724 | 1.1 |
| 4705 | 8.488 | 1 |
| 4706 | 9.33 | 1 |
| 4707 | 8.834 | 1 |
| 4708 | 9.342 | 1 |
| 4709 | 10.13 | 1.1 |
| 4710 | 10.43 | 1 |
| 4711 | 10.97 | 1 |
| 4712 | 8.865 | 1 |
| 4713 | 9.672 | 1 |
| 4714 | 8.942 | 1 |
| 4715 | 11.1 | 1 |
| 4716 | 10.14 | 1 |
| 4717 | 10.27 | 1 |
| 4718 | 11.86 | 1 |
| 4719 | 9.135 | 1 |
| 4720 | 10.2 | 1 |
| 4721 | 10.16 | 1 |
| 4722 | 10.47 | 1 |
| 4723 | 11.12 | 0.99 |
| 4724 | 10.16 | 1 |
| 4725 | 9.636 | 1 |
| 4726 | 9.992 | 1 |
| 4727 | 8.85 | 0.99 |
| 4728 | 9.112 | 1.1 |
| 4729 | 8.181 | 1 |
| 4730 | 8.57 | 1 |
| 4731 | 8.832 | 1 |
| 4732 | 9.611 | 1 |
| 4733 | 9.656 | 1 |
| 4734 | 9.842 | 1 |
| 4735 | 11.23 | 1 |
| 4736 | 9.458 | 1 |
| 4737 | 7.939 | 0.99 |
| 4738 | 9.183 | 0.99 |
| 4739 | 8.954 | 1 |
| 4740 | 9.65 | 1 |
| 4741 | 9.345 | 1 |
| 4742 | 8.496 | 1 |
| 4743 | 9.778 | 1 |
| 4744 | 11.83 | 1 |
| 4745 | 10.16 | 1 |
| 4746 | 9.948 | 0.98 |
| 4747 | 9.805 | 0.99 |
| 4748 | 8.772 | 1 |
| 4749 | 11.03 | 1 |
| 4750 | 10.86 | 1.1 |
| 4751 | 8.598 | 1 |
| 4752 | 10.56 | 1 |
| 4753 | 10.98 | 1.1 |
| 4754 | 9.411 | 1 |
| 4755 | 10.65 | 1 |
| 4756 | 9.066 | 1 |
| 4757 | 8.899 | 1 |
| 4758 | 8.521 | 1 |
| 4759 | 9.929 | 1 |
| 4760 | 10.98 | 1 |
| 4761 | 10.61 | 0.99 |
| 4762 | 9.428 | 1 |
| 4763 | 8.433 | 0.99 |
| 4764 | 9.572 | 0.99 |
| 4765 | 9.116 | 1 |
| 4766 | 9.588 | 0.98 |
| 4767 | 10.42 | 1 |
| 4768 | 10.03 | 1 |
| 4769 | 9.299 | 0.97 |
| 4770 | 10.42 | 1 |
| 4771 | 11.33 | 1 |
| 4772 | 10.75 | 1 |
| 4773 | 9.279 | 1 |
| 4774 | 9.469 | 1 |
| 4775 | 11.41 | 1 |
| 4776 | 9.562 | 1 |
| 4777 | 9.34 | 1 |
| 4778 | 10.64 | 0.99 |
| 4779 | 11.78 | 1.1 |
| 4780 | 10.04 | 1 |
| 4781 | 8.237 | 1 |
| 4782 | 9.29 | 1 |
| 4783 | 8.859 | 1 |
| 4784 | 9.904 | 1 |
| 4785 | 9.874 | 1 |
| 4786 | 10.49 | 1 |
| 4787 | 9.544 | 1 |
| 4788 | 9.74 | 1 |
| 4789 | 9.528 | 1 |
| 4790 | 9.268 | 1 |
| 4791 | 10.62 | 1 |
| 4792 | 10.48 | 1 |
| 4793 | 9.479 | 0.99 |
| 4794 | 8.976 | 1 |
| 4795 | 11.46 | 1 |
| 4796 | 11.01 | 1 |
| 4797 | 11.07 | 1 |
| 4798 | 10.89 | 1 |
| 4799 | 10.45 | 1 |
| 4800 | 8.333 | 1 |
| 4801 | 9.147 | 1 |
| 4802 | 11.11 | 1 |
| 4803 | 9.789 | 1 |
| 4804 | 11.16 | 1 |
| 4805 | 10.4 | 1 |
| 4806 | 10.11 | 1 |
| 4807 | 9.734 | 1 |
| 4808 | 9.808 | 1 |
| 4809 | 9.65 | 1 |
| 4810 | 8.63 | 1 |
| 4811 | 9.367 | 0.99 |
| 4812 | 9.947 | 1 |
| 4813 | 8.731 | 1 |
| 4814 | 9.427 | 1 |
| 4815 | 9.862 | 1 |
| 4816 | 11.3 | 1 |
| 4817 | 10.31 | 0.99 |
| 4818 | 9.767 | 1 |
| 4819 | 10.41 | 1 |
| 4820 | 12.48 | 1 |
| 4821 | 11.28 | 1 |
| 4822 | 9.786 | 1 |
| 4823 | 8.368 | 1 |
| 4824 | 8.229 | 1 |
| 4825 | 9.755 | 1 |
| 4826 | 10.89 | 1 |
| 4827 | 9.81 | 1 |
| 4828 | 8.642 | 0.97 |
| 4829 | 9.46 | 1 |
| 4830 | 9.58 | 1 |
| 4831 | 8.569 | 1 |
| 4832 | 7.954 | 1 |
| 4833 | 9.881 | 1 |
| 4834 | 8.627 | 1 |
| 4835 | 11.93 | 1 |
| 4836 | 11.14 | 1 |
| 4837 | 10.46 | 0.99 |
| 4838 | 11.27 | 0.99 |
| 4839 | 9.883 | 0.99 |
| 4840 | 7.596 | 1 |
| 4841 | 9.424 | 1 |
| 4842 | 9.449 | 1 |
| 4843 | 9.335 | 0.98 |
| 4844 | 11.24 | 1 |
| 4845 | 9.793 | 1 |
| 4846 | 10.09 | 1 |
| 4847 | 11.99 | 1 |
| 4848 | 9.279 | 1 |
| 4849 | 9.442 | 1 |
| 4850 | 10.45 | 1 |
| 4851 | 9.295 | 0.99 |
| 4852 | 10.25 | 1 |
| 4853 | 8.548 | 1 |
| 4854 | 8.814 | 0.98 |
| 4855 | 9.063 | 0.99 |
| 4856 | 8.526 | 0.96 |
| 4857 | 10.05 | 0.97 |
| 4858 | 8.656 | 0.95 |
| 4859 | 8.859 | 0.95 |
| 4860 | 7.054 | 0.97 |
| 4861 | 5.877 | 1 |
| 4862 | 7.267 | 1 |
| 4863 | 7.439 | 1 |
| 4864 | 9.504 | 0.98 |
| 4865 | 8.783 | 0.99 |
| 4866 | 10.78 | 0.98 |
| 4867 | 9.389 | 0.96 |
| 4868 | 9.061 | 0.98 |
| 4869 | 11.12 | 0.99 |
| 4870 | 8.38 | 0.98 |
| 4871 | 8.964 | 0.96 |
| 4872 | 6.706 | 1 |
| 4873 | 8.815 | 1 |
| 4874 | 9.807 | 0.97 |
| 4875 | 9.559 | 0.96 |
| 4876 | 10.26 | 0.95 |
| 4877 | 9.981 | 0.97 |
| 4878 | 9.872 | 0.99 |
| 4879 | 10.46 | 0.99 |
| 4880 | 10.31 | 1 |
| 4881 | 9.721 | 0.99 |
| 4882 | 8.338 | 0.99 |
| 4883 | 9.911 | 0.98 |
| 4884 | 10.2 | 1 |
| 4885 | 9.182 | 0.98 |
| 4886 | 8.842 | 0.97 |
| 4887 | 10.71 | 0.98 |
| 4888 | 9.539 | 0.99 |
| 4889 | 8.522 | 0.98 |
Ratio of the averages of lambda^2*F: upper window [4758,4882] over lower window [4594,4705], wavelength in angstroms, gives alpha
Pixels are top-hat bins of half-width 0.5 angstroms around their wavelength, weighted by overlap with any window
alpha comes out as 1.1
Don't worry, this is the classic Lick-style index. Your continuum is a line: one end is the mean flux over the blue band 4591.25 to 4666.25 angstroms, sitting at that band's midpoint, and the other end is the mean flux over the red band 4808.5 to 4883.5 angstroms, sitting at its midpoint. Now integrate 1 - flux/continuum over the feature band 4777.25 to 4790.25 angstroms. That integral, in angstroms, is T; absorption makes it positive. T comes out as -0.2 angstroms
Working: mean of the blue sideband 9.86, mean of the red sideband 9.51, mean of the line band 9.79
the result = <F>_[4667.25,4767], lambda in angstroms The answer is 9.75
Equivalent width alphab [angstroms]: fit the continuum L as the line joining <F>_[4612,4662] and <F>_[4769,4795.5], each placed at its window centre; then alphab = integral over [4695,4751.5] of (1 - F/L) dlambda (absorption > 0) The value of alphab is 1.3 angstroms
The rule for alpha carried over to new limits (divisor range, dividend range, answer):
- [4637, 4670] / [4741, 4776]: 1.05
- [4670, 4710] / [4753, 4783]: 1.04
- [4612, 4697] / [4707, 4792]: 1.04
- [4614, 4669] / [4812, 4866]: 1.05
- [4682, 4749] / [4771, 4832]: 1.06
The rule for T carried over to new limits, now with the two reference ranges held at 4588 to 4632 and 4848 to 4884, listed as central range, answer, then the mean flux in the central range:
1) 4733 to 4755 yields -0.9 angstroms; 9.82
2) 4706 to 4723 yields -0.9 angstroms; 10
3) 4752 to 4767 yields -0.5 angstroms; 9.71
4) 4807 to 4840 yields -2.0 angstroms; 9.81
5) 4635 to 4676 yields -1.0 angstroms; 9.9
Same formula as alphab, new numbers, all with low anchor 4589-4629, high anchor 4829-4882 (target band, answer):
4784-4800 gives -1.1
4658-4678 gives -0.7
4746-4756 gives -0.5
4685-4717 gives -0.2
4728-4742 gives 0.5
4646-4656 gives 0.0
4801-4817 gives -0.8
